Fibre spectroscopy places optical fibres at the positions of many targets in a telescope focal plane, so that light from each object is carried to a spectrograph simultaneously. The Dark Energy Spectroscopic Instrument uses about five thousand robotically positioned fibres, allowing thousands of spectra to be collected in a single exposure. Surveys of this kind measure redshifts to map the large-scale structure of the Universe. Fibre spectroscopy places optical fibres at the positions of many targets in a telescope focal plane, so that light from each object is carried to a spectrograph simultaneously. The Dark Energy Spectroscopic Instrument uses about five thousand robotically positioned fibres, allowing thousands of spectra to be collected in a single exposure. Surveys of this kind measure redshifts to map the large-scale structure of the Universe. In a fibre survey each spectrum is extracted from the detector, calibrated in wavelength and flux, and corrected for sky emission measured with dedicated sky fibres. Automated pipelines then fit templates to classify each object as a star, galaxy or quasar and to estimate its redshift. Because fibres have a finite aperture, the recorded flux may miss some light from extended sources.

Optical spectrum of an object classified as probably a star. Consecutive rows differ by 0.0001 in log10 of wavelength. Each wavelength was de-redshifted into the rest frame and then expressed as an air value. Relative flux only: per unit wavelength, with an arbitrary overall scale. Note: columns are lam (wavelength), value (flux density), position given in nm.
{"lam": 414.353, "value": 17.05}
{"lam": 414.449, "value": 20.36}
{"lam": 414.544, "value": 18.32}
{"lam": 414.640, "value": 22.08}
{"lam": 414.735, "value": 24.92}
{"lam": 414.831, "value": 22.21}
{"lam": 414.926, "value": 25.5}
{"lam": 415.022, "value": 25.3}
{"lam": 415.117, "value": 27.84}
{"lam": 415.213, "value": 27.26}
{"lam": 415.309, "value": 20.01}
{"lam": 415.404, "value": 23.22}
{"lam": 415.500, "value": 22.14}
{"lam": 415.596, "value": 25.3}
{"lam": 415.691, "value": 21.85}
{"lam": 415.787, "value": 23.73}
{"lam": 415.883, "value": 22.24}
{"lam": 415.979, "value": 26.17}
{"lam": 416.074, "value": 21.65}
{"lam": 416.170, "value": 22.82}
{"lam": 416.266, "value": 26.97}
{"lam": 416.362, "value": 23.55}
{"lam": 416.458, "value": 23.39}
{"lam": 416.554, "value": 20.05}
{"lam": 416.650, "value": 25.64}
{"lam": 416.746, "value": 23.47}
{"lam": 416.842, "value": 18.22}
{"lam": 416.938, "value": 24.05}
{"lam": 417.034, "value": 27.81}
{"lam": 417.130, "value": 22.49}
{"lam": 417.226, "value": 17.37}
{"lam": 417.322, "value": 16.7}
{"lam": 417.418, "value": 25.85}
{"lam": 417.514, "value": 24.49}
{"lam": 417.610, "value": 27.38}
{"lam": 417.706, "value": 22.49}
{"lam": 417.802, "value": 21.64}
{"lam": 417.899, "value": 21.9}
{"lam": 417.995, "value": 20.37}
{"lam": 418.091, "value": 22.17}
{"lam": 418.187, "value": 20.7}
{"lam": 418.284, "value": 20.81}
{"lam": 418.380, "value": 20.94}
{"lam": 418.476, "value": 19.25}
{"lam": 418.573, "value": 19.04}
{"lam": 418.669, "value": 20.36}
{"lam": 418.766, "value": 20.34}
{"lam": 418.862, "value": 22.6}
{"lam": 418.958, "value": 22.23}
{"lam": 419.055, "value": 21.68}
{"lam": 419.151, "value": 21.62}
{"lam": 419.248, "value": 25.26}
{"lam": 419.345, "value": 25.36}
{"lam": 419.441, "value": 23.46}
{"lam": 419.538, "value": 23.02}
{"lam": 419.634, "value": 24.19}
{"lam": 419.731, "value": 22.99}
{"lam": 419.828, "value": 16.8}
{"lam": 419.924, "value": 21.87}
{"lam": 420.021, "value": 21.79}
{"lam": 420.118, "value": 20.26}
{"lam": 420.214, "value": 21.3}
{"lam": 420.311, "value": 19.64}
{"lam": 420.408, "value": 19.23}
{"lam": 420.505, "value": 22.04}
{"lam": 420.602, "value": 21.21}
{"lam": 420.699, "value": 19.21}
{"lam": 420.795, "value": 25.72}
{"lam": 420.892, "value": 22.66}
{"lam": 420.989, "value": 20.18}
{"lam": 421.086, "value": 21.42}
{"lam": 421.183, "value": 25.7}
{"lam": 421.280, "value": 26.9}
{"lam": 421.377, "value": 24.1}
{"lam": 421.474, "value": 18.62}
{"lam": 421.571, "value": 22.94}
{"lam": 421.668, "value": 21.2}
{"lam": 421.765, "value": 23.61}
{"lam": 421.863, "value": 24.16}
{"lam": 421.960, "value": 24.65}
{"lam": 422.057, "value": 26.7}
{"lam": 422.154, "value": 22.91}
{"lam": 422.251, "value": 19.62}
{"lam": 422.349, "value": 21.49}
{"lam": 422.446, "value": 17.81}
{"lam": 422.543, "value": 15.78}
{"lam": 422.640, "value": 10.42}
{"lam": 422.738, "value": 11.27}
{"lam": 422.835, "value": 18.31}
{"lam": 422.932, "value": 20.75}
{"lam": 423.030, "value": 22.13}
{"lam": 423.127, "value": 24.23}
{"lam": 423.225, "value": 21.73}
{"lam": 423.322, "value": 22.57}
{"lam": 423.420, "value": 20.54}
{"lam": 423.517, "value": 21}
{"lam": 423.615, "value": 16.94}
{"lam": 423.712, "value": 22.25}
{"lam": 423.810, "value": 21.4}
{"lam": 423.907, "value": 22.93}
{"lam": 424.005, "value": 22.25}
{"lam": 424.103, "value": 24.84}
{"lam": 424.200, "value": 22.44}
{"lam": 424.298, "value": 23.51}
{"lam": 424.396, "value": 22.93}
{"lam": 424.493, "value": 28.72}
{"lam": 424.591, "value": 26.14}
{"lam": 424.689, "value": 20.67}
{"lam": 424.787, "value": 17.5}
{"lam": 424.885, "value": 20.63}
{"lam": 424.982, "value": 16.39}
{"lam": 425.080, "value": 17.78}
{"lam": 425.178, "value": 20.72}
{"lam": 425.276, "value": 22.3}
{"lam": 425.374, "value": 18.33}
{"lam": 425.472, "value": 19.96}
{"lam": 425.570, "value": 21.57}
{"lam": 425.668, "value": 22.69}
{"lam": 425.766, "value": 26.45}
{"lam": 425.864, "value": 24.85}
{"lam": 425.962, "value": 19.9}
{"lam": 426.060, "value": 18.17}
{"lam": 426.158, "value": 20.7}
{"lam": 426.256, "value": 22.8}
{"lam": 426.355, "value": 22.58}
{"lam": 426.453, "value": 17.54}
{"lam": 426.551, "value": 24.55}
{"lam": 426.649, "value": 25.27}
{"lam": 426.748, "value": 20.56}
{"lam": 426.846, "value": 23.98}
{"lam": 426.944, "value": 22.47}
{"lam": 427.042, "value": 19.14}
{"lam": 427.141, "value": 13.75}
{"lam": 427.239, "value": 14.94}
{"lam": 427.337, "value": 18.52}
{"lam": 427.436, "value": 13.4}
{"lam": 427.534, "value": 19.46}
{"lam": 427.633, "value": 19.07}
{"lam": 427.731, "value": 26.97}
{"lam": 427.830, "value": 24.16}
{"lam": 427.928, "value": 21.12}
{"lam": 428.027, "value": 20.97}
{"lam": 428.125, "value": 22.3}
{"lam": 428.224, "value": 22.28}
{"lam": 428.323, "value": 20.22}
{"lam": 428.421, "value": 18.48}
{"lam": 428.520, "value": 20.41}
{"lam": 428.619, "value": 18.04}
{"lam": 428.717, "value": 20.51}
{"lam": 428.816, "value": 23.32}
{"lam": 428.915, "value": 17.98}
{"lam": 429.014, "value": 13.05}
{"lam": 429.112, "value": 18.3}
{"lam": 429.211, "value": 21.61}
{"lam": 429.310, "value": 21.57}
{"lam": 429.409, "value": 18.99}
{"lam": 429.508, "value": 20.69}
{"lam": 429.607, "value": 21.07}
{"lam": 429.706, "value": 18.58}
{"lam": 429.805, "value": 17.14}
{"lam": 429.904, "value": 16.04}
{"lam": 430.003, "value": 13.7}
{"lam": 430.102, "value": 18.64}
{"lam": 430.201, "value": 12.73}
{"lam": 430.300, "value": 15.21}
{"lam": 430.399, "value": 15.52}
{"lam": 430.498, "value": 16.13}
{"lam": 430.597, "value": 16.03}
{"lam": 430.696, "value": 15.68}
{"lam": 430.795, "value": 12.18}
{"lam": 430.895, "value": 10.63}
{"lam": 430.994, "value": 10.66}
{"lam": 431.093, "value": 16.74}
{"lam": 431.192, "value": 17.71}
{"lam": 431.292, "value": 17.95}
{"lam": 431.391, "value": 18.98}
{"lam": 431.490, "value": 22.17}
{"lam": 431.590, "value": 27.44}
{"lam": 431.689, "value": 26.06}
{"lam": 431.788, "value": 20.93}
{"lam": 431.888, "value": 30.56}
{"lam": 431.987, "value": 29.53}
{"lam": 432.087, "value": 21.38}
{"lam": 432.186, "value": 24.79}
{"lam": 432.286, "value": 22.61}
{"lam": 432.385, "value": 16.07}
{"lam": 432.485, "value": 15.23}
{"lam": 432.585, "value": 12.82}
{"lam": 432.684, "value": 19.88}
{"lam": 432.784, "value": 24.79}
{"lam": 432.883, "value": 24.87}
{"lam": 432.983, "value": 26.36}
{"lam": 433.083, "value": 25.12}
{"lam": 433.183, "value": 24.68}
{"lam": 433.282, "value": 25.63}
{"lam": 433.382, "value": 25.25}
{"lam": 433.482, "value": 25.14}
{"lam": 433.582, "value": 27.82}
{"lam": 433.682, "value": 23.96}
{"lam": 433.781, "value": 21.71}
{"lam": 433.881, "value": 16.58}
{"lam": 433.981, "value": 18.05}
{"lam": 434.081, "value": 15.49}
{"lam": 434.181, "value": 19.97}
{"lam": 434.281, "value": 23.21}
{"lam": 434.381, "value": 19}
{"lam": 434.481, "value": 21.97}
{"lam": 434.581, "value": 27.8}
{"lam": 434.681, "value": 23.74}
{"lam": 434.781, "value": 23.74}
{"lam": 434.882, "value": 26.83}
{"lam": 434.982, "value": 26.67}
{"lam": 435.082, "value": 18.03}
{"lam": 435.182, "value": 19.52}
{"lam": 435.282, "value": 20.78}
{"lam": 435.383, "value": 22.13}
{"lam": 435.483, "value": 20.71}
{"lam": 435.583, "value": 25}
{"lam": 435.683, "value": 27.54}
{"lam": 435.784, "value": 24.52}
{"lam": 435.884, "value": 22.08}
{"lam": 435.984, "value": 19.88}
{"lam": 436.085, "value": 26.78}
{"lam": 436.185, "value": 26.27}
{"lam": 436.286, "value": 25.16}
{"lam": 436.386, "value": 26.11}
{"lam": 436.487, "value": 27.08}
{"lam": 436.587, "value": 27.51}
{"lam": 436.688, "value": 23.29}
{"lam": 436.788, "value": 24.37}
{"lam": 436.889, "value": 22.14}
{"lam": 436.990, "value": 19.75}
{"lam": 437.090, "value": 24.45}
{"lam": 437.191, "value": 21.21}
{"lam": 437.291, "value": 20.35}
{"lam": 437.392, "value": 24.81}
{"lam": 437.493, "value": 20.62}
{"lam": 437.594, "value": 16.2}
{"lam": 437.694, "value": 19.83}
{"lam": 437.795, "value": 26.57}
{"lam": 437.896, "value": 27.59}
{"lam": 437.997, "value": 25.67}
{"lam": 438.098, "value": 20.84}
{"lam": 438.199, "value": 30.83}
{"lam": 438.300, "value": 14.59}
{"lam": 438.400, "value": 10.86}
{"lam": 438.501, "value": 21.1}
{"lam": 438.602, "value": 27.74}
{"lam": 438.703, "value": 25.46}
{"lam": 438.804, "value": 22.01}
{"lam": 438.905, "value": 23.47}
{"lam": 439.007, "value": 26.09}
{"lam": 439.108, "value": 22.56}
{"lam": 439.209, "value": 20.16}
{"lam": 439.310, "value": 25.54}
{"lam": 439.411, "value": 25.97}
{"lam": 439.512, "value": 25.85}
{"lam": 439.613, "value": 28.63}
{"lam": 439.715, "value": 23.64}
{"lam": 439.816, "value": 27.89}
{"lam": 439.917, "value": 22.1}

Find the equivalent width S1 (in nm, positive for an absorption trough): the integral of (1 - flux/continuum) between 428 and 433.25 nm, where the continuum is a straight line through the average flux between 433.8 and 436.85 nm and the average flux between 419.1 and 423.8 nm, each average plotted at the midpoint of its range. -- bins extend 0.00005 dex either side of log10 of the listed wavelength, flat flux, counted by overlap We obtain 0.678 nm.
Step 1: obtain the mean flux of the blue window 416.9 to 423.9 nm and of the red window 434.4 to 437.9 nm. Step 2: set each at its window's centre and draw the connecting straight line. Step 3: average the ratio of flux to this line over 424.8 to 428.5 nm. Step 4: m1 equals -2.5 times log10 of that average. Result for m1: 0.08 mag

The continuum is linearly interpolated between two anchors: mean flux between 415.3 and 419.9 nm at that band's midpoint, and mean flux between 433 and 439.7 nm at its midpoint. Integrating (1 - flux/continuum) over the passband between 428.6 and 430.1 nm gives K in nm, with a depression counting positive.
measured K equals 0.27 nm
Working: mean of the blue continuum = 22.4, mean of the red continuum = 23.2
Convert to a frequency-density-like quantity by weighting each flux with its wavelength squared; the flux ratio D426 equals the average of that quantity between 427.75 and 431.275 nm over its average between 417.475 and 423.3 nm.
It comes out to 0.87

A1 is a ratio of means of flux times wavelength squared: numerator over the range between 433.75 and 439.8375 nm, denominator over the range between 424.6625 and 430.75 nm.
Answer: 1.23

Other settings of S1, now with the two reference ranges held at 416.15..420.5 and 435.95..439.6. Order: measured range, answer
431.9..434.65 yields 0.09 nm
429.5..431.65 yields 0.57 nm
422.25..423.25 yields 0.18 nm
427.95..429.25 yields 0.17 nm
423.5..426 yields 0.08 nm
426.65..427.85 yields 0.15 nm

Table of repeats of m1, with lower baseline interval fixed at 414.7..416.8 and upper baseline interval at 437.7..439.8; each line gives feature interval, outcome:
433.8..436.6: 0.04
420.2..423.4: 0.13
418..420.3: 0.11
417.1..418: 0.08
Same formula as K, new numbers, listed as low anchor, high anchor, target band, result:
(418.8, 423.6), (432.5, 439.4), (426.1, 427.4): 0.09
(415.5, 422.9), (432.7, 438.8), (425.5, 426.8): 0.02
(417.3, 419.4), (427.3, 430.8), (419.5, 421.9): -0.08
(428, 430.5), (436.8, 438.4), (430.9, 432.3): -0.14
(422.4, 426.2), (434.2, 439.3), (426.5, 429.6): 0.18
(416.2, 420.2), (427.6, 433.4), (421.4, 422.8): 0.09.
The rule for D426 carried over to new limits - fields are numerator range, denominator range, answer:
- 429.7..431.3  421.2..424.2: 0.74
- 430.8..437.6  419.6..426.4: 1.10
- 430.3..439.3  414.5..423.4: 1.07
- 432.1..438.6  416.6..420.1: 1.11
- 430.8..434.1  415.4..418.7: 1.02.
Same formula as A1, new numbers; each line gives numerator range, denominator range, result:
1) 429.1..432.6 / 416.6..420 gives 0.90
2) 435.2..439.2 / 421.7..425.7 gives 1.17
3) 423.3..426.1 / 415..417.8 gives 0.96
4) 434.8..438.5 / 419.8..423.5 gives 1.16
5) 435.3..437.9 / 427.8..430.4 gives 1.28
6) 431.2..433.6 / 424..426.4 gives 1.09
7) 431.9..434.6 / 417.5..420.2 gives 1.09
